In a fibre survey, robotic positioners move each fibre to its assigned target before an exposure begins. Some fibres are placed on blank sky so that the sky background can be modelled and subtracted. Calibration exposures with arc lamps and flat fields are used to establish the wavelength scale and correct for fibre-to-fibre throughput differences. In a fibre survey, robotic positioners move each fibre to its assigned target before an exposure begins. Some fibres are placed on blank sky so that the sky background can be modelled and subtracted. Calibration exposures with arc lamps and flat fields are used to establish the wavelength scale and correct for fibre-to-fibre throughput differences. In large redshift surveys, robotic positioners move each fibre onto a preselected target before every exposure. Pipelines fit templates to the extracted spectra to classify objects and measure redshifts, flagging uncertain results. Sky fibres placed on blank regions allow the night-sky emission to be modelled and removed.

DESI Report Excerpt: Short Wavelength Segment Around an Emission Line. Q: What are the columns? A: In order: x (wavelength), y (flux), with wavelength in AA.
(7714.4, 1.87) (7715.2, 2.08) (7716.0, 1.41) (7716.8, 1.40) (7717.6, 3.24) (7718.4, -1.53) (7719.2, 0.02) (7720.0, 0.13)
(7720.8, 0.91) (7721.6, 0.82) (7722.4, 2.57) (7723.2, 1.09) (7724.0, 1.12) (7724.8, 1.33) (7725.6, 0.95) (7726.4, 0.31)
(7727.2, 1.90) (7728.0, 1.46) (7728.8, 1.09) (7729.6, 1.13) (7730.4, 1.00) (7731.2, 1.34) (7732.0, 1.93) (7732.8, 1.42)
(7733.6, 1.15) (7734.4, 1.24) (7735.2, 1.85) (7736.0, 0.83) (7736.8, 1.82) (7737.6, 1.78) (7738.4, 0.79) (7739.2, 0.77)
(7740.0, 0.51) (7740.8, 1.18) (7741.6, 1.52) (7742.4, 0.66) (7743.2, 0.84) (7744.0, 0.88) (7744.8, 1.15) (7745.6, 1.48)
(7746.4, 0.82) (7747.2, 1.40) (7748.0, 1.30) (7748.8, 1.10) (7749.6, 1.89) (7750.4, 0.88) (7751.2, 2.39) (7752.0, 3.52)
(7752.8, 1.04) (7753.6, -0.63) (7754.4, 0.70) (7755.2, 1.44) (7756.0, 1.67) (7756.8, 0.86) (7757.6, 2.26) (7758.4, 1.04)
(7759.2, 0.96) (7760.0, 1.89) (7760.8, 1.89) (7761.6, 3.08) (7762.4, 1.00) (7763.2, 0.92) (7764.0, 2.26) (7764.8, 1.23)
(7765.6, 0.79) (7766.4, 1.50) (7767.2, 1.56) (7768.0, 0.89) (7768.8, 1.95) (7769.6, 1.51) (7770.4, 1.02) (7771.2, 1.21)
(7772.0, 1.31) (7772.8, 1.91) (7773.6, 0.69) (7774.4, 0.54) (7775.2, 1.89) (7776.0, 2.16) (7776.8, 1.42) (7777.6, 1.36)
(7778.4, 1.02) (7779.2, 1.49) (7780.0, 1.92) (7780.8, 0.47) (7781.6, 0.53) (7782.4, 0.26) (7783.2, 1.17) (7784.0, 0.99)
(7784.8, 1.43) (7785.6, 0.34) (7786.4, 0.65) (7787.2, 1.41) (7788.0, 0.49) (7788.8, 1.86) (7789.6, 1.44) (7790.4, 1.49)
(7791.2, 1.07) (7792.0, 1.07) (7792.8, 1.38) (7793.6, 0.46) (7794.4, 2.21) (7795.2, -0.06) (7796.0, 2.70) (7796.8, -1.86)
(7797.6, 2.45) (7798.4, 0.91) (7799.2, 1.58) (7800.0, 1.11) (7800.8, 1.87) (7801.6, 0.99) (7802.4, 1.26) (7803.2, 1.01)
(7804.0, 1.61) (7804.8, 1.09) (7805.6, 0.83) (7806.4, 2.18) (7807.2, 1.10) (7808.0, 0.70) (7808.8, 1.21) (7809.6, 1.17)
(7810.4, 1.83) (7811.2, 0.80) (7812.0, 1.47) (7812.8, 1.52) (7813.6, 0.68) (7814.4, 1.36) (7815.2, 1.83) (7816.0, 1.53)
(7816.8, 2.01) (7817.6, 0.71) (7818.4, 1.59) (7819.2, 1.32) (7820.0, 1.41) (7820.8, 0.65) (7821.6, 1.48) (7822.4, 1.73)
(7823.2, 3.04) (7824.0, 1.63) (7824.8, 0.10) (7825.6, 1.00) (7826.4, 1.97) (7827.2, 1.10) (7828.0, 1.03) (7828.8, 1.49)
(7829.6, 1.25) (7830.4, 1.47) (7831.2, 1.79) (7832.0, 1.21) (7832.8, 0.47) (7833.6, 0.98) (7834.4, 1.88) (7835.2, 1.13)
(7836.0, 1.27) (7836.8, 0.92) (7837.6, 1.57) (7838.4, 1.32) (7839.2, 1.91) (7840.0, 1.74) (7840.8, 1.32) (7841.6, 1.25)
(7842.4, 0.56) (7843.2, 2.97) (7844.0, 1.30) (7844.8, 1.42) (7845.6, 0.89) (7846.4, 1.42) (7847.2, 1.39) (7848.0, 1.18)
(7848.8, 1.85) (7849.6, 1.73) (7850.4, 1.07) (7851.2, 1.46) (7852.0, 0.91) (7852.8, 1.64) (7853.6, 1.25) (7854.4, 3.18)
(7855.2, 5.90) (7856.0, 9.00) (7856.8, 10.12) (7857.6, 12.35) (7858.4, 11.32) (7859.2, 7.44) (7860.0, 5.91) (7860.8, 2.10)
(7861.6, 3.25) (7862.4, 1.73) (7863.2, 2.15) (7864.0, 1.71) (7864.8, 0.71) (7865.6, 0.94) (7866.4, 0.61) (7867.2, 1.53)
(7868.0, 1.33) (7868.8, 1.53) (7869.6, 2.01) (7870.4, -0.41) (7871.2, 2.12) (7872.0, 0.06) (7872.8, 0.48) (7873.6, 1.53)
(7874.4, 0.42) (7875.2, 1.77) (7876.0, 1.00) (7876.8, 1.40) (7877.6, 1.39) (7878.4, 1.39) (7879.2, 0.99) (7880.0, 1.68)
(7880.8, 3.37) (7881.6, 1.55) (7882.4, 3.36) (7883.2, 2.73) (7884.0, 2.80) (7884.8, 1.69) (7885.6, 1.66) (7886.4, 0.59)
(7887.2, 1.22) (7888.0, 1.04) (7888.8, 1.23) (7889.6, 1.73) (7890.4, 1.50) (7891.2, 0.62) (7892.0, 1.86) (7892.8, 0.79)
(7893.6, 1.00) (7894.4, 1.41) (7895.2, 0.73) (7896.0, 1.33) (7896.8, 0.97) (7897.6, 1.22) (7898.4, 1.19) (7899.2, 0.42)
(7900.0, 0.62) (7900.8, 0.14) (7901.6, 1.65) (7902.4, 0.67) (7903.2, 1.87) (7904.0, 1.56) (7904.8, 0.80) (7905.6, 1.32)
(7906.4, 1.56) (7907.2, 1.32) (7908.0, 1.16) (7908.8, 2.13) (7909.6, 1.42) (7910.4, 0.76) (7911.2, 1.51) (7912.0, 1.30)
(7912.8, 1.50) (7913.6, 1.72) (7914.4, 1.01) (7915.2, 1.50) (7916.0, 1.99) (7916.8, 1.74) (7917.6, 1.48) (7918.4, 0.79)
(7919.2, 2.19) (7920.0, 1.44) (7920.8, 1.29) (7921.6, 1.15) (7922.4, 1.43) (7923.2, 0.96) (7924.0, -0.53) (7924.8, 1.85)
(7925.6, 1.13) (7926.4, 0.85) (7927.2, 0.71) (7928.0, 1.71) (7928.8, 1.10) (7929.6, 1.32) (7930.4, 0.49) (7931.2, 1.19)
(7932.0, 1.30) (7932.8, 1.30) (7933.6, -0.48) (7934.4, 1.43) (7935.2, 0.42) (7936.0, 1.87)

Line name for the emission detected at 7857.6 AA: H-alpha 6563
